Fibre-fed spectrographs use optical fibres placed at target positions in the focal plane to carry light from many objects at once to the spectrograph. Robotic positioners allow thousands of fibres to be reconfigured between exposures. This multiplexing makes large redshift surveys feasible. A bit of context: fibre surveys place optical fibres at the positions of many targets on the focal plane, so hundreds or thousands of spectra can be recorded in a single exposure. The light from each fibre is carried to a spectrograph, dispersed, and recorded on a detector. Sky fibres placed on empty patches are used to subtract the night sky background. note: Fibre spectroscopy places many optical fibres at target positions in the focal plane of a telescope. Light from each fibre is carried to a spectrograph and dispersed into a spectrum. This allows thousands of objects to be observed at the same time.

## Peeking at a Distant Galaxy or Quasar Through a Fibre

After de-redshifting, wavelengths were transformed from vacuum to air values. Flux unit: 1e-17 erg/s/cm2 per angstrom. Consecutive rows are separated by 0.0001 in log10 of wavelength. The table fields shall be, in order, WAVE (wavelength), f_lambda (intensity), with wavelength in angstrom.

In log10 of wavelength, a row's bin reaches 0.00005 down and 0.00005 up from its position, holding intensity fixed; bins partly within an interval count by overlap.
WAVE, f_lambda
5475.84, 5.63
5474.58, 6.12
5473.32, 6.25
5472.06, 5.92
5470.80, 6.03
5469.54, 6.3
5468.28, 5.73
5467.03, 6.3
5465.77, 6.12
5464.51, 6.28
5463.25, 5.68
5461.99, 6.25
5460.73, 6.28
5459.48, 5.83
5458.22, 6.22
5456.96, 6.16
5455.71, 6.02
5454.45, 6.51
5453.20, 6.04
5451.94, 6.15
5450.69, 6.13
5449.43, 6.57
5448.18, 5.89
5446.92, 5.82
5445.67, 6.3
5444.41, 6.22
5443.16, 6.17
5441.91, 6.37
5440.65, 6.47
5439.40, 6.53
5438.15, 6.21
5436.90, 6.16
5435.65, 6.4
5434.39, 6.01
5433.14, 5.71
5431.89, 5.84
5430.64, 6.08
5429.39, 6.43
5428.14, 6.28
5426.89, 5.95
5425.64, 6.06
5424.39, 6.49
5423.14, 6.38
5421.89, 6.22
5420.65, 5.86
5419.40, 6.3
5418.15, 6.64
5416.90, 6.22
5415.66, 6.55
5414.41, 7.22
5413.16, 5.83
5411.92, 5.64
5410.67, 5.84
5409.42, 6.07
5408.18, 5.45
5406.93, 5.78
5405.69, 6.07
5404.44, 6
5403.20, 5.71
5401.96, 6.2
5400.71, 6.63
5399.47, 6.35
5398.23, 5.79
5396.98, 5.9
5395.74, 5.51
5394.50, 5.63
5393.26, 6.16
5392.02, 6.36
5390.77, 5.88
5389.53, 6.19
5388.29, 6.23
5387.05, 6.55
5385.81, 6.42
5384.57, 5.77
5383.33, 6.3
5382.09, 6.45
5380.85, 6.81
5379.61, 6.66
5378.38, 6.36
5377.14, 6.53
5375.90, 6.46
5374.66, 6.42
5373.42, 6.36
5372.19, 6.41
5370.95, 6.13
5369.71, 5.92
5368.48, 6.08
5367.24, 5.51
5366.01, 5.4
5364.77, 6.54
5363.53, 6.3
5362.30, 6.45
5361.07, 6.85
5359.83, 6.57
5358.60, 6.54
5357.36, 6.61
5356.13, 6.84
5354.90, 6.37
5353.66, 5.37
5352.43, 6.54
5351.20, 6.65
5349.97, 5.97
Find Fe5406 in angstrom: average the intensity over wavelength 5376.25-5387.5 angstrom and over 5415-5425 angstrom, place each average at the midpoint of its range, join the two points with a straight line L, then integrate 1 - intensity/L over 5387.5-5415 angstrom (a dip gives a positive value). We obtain 1.6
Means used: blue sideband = 6.43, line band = 6.02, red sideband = 6.34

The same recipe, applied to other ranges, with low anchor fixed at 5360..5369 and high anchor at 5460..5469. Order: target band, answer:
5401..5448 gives -0.16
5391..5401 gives 0.22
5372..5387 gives -0.61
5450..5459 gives -0.10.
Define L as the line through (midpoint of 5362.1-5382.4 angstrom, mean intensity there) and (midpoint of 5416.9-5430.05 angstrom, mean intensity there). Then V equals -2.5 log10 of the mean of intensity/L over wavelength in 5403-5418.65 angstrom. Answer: 0.03 mag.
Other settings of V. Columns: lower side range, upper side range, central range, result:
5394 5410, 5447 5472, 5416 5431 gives -0.04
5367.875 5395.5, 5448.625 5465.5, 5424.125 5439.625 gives 0.01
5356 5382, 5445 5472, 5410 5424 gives 0.00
